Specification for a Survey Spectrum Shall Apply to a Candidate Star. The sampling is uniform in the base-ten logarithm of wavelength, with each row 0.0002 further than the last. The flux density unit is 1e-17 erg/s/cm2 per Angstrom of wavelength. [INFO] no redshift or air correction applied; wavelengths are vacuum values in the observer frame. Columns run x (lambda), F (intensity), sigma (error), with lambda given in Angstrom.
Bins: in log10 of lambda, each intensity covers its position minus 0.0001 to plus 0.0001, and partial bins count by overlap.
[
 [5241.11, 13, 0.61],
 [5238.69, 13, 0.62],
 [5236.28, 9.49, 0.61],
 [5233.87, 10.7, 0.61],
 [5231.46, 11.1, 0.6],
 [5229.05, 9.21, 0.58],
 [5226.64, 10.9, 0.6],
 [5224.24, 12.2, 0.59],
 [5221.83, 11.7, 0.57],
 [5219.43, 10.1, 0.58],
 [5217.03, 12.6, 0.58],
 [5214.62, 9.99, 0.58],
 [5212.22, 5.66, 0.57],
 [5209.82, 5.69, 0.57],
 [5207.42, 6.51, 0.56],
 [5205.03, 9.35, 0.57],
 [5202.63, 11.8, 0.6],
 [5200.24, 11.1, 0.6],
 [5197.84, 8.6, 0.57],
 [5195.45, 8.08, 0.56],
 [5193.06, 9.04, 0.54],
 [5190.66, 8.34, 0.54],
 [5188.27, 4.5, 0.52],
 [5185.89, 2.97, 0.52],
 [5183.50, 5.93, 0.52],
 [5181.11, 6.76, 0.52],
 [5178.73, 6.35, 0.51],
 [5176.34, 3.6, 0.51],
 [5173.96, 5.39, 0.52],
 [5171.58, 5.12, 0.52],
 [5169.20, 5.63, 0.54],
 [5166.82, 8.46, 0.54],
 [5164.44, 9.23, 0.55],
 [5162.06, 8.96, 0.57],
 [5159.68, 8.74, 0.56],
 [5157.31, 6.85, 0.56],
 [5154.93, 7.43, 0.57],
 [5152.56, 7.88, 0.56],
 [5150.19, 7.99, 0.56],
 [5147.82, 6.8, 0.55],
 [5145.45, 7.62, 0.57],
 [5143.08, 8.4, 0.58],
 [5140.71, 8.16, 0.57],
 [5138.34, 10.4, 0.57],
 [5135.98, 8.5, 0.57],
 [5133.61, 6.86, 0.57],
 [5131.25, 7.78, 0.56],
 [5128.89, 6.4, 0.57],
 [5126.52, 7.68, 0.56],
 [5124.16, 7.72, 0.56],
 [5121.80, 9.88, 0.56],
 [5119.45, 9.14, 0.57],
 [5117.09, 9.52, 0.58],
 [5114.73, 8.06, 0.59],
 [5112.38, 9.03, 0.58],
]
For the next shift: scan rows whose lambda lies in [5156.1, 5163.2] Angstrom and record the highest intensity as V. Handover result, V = 8.96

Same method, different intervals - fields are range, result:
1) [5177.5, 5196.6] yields 9.04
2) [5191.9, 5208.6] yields 11.8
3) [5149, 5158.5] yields 7.99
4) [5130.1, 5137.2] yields 8.5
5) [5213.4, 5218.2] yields 12.6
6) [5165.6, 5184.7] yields 8.46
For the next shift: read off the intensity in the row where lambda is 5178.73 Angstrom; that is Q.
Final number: 6.35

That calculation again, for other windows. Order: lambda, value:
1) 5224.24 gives 12.2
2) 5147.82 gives 6.8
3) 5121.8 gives 9.88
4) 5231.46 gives 11.1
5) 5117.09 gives 9.52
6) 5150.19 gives 7.99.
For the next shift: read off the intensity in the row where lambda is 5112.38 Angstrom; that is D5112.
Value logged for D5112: 9.03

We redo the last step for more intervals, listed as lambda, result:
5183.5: 5.93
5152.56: 7.88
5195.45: 8.08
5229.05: 9.21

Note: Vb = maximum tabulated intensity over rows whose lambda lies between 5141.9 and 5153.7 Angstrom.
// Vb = 8.4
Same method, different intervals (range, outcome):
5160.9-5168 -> 9.23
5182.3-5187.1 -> 5.93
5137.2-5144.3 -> 10.4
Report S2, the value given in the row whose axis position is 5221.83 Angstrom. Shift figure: 11.7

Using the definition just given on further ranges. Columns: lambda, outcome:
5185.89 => 2.97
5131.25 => 7.78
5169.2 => 5.63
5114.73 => 8.06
